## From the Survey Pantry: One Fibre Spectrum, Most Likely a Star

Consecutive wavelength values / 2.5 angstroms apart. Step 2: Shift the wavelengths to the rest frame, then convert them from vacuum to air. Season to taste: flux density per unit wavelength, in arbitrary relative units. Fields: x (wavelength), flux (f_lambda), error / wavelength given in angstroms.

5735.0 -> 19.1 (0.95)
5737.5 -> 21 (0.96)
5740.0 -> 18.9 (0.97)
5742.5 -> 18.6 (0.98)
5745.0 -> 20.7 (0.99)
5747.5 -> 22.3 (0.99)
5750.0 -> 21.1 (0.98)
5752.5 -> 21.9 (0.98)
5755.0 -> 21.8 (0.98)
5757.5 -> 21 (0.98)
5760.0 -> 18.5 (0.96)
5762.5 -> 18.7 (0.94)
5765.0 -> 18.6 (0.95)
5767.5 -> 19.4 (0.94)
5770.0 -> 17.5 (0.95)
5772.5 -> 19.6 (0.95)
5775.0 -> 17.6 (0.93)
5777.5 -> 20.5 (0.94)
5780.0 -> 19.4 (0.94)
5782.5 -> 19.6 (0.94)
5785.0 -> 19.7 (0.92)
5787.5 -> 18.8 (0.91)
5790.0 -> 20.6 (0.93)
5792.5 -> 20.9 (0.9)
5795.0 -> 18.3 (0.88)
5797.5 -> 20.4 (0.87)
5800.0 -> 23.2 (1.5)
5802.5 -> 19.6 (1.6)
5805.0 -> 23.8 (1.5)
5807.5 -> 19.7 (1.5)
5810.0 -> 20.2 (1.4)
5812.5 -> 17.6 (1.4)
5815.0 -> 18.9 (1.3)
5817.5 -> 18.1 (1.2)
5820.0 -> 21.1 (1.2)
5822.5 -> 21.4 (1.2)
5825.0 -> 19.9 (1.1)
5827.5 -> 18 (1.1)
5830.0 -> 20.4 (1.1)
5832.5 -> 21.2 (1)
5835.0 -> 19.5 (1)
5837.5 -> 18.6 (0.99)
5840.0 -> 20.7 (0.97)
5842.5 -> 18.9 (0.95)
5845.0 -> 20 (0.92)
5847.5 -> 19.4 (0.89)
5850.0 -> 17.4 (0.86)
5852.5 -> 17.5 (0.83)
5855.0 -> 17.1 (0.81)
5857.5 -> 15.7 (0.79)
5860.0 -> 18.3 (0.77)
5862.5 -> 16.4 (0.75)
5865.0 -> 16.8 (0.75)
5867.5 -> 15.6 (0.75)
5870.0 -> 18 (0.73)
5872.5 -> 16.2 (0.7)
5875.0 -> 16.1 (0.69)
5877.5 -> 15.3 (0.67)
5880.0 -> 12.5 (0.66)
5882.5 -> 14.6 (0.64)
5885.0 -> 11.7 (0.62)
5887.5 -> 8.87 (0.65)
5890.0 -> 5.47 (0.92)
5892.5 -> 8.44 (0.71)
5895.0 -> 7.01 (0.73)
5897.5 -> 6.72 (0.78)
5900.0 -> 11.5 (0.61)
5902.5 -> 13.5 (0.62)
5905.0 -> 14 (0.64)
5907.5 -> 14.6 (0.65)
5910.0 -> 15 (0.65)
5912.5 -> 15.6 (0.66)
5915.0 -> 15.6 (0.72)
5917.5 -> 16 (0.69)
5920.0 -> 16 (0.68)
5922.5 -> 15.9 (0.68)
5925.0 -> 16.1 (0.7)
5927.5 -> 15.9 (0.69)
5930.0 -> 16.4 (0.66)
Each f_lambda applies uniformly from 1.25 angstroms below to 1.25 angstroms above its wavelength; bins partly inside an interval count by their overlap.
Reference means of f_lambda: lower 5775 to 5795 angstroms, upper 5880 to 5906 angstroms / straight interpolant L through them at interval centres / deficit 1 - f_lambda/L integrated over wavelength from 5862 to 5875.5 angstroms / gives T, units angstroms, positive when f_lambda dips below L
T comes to -4.6 angstroms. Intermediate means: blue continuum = 19.7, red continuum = 10.3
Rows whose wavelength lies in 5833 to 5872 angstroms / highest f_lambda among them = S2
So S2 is 20.7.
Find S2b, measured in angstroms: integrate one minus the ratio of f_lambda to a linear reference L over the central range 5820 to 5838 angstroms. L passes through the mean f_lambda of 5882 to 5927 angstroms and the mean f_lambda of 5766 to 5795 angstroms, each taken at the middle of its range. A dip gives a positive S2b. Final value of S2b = -3.5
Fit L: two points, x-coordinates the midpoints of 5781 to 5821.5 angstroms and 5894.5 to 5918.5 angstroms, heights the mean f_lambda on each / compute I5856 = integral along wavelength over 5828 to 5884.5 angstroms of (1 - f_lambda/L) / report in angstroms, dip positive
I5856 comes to -3.5 angstroms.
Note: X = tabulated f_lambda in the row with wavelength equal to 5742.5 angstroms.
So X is 18.6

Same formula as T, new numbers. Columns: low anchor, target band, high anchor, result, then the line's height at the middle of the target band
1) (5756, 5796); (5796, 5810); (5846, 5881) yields -2.0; 18.5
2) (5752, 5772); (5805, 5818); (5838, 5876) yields -0.6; 18.6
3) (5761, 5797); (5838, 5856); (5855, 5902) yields -4.3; 15.1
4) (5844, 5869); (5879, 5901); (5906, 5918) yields 8.9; 16.1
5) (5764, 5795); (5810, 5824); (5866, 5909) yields -2.2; 16.9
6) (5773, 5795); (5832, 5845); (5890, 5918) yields -2.8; 16.2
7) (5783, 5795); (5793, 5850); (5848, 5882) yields -4.9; 18.3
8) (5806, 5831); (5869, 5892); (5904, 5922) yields 5.3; 16.8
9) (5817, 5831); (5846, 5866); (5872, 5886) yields -0.8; 16.7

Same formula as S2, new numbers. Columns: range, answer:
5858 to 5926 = 18.3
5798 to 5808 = 23.8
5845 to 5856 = 20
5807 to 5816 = 20.2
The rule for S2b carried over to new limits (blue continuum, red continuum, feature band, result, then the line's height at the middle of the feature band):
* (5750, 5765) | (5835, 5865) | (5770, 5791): 0.44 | 19.8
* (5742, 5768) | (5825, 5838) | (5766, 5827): 0.42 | 19.9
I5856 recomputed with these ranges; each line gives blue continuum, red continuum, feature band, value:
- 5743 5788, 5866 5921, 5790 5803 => -1.7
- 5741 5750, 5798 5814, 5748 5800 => 2.0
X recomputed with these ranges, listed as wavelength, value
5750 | 21.1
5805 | 23.8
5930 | 16.4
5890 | 5.47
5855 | 17.1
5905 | 14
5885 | 11.7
